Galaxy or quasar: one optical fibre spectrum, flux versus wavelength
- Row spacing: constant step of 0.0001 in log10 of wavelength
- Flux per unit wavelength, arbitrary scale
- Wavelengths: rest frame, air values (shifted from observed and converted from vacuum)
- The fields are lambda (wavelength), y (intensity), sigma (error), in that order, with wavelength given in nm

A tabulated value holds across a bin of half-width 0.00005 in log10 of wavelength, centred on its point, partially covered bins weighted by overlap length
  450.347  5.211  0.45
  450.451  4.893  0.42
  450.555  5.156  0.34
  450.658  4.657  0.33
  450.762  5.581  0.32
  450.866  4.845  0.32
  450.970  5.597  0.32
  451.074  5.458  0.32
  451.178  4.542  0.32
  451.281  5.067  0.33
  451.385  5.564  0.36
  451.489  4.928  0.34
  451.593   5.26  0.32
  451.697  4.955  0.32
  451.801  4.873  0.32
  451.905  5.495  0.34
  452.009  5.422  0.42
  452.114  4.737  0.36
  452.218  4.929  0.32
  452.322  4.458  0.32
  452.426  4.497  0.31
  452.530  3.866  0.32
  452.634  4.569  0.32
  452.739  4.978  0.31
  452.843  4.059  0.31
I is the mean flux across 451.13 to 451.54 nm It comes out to 5.04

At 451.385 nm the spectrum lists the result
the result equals 5.564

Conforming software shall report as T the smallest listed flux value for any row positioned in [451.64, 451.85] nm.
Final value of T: 4.873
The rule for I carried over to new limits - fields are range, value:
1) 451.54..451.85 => 5.03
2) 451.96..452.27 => 5.01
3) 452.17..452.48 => 4.63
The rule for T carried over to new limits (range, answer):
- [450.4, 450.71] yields 4.657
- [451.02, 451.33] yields 4.542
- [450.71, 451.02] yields 4.845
